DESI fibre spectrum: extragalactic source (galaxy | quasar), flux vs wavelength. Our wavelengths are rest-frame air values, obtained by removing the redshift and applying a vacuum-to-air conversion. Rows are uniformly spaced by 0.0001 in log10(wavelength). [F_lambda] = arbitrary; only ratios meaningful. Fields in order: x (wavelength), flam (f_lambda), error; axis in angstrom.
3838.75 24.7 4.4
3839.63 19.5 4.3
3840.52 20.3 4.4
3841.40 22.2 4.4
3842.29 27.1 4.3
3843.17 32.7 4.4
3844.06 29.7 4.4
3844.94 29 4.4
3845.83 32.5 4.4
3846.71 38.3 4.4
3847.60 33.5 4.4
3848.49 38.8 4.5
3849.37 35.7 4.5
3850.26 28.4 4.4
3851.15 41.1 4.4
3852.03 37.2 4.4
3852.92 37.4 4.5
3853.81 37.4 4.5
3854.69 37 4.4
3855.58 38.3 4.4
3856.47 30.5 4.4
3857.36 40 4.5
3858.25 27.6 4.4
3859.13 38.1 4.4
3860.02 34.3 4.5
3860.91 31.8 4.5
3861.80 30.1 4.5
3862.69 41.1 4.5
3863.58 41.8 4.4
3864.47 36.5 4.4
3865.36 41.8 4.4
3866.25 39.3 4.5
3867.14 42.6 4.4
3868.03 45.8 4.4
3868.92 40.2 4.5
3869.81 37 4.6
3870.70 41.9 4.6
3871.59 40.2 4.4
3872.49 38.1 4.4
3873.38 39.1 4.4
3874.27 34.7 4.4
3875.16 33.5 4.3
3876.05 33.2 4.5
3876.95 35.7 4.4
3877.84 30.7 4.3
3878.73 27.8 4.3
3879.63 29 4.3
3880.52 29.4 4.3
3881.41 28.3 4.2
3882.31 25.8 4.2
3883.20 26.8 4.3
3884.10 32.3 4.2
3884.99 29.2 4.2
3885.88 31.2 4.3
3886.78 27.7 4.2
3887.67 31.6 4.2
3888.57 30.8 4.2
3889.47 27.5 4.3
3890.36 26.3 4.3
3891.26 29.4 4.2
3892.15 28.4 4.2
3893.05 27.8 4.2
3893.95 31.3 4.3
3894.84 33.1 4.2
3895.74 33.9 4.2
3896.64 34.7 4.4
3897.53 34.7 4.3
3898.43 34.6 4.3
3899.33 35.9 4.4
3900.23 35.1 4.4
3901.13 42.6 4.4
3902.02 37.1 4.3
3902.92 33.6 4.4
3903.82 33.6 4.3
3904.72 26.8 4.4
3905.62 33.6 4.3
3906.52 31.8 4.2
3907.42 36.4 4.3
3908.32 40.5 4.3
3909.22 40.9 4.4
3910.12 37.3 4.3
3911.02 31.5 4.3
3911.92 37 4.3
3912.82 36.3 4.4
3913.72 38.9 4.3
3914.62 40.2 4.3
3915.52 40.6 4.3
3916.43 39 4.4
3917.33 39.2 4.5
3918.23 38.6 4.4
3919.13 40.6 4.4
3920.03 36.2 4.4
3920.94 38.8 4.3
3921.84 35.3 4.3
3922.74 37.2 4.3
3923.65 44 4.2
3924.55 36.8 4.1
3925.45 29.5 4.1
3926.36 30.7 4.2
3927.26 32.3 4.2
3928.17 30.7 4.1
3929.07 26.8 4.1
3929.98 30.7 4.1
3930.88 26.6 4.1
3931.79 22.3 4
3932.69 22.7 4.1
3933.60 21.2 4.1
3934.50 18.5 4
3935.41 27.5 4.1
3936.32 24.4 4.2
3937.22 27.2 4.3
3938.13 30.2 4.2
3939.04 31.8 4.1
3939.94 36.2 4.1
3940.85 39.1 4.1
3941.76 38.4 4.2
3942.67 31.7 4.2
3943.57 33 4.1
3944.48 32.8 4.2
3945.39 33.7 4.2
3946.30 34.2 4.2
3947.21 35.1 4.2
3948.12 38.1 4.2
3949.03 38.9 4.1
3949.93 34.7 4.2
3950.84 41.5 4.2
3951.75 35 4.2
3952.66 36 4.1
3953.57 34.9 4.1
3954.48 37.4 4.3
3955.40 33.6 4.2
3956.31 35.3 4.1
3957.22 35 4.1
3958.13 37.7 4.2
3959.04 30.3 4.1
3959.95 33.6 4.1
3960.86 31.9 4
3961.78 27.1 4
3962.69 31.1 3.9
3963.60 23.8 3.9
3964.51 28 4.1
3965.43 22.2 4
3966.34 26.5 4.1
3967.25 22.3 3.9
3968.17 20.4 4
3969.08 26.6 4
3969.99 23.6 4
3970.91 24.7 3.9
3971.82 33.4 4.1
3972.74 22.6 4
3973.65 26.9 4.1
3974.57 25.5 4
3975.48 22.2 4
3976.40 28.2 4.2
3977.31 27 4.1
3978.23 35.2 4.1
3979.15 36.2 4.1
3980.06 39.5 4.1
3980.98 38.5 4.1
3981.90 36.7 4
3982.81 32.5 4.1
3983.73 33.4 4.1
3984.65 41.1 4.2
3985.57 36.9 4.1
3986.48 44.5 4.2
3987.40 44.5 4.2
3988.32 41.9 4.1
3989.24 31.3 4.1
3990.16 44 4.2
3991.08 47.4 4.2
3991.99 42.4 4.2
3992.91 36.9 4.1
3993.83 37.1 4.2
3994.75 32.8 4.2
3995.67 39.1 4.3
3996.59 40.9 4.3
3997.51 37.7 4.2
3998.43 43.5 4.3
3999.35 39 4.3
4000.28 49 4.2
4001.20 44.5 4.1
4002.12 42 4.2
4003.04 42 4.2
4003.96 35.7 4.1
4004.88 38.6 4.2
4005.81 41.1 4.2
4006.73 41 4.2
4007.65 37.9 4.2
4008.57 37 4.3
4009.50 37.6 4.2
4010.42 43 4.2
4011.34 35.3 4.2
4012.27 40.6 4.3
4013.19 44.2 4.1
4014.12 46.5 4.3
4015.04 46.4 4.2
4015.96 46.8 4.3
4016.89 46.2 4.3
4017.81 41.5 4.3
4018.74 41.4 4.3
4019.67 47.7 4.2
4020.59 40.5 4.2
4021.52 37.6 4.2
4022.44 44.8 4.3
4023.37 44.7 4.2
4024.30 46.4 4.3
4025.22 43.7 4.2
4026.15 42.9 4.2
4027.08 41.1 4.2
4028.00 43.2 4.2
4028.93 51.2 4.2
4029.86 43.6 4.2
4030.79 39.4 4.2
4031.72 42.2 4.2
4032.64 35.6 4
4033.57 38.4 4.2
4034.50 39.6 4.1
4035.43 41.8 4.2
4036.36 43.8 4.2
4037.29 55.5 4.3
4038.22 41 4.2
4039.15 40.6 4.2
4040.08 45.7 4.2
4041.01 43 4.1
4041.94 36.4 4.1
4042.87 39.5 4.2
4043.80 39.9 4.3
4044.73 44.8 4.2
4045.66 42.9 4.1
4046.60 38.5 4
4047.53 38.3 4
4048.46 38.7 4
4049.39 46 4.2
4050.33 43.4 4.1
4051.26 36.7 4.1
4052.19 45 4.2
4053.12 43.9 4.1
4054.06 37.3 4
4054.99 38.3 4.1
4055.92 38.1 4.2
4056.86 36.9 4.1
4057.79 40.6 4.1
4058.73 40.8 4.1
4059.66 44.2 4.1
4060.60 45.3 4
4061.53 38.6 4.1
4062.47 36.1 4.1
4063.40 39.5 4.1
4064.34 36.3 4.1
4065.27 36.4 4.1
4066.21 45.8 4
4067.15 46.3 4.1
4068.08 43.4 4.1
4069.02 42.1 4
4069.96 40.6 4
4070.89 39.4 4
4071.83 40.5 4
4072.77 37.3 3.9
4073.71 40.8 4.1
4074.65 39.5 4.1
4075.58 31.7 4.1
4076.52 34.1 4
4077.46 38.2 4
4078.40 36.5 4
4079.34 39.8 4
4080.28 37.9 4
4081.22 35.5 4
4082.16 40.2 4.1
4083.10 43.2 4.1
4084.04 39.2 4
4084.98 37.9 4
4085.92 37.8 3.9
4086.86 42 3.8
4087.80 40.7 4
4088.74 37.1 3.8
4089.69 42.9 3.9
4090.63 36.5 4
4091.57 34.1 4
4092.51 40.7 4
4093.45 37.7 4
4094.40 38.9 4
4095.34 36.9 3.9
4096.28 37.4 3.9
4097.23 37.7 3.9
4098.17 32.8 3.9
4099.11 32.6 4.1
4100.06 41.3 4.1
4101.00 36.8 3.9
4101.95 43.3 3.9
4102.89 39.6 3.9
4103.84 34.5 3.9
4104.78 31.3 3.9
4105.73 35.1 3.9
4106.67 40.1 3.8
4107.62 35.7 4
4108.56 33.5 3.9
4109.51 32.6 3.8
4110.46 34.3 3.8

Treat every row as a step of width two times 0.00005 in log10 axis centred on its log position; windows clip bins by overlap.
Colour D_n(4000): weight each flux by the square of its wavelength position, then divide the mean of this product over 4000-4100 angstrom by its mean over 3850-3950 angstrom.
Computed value 1.3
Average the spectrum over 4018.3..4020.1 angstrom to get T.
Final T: 44.4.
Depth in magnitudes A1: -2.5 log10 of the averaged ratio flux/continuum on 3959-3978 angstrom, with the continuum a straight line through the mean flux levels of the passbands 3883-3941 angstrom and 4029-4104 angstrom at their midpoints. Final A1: 0.311 mag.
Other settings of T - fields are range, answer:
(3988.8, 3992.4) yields 41.4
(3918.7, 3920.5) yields 38.3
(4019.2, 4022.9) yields 42.7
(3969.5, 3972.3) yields 27.2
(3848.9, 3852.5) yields 35.7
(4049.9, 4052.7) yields 41.8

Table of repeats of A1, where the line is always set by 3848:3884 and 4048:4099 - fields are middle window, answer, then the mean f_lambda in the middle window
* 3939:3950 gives 0.048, 35.4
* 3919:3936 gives 0.192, 30.7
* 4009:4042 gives -0.118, 42.8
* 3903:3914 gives 0.032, 35.3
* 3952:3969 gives 0.222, 30.4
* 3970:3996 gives 0.084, 34.9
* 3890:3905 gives 0.099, 33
